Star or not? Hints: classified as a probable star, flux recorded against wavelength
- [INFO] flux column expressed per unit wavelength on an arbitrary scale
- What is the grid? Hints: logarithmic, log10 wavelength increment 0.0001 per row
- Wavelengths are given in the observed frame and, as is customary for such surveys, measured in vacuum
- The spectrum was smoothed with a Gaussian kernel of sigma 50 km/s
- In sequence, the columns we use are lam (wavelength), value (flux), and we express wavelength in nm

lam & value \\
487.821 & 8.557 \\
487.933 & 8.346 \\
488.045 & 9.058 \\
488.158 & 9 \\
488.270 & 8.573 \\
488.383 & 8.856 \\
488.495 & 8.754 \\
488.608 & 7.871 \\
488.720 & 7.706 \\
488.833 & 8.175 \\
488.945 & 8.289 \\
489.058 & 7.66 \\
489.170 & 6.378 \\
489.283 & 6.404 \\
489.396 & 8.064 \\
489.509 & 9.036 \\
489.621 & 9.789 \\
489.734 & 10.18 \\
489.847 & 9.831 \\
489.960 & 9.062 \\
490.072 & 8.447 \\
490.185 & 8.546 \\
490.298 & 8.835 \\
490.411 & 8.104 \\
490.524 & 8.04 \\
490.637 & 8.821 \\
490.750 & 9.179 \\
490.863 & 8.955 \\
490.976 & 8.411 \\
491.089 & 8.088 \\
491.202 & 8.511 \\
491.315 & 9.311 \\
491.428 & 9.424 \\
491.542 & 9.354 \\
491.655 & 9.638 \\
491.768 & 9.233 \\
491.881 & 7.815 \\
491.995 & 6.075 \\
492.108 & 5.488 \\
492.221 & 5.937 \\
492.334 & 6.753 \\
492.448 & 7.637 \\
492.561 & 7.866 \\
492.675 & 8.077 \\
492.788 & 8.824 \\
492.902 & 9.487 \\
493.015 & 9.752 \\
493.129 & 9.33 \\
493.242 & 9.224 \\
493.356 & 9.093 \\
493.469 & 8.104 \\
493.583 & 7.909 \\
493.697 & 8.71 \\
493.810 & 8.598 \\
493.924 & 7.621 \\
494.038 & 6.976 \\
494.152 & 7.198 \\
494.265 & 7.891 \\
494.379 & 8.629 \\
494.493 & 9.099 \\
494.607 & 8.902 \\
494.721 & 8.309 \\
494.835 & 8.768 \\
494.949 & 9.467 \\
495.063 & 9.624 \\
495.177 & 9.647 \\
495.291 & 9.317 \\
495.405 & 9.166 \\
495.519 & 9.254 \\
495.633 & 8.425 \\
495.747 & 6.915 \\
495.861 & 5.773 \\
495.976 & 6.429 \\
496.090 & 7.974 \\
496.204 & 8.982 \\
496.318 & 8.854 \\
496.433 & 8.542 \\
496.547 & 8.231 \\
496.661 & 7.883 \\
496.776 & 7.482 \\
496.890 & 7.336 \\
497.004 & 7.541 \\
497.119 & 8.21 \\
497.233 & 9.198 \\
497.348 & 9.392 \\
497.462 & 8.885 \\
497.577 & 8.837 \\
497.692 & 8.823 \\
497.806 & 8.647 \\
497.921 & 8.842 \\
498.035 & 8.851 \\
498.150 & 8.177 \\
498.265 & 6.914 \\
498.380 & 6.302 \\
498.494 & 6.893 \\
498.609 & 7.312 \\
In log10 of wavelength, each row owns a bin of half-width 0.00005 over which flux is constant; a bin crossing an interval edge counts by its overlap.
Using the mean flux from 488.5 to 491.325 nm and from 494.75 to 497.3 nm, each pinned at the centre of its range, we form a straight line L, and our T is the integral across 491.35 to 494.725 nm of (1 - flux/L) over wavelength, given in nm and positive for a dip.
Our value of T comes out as 0.06 nm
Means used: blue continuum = 8.46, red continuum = 8.32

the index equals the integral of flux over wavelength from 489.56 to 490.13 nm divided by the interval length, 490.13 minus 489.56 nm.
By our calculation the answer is 9.47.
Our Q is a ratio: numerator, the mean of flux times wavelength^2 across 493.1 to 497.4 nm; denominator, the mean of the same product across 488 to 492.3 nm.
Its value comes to 1.0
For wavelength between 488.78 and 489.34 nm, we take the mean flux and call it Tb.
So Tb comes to 7.38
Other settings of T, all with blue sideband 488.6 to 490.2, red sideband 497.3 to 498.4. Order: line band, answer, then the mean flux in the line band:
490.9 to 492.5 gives 0.08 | 7.99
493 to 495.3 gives -0.06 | 8.64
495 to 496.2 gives 0.02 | 8.29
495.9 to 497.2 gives 0.07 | 7.94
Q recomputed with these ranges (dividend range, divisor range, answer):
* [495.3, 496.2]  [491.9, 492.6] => 1.20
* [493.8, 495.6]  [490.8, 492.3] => 1.07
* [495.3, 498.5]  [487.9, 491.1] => 0.99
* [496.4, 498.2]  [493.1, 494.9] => 1.02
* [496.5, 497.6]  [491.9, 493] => 1.13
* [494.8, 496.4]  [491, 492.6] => 1.08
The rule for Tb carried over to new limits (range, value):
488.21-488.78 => 8.35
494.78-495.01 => 9.13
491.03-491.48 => 8.83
